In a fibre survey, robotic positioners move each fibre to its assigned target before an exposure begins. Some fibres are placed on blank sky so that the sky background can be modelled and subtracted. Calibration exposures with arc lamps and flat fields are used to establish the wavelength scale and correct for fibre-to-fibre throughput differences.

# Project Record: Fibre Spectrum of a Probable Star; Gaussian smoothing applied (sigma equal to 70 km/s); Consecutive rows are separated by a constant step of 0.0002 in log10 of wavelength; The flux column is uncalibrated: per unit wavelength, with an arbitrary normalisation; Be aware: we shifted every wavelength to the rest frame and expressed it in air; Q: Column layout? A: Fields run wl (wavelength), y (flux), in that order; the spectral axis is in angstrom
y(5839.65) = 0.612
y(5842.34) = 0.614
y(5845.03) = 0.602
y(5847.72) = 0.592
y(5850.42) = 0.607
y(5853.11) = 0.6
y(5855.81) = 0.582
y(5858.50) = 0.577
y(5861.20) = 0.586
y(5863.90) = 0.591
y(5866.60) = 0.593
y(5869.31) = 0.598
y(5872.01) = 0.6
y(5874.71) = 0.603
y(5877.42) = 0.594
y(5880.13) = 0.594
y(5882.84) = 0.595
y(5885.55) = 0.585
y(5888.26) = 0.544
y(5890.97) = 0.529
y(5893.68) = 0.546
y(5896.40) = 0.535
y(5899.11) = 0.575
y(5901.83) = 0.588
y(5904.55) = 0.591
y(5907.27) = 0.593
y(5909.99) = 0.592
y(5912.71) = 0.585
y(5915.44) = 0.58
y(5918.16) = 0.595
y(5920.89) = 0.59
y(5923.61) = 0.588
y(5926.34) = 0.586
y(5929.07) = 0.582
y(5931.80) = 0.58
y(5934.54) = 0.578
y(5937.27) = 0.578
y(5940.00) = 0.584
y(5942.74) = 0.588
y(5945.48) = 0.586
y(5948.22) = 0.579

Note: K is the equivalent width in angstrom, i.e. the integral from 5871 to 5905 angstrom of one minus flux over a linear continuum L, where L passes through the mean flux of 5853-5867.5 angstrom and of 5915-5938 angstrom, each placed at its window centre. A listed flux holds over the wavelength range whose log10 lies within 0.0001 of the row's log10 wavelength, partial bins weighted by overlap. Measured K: 0.7 angstrom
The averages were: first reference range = 0.587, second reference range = 0.585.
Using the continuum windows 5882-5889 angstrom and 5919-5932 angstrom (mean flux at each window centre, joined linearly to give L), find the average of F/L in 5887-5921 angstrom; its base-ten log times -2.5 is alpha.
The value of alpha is 0.016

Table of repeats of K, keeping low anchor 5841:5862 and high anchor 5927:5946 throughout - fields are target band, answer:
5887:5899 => 1.0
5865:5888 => -0.1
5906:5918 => 0.0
